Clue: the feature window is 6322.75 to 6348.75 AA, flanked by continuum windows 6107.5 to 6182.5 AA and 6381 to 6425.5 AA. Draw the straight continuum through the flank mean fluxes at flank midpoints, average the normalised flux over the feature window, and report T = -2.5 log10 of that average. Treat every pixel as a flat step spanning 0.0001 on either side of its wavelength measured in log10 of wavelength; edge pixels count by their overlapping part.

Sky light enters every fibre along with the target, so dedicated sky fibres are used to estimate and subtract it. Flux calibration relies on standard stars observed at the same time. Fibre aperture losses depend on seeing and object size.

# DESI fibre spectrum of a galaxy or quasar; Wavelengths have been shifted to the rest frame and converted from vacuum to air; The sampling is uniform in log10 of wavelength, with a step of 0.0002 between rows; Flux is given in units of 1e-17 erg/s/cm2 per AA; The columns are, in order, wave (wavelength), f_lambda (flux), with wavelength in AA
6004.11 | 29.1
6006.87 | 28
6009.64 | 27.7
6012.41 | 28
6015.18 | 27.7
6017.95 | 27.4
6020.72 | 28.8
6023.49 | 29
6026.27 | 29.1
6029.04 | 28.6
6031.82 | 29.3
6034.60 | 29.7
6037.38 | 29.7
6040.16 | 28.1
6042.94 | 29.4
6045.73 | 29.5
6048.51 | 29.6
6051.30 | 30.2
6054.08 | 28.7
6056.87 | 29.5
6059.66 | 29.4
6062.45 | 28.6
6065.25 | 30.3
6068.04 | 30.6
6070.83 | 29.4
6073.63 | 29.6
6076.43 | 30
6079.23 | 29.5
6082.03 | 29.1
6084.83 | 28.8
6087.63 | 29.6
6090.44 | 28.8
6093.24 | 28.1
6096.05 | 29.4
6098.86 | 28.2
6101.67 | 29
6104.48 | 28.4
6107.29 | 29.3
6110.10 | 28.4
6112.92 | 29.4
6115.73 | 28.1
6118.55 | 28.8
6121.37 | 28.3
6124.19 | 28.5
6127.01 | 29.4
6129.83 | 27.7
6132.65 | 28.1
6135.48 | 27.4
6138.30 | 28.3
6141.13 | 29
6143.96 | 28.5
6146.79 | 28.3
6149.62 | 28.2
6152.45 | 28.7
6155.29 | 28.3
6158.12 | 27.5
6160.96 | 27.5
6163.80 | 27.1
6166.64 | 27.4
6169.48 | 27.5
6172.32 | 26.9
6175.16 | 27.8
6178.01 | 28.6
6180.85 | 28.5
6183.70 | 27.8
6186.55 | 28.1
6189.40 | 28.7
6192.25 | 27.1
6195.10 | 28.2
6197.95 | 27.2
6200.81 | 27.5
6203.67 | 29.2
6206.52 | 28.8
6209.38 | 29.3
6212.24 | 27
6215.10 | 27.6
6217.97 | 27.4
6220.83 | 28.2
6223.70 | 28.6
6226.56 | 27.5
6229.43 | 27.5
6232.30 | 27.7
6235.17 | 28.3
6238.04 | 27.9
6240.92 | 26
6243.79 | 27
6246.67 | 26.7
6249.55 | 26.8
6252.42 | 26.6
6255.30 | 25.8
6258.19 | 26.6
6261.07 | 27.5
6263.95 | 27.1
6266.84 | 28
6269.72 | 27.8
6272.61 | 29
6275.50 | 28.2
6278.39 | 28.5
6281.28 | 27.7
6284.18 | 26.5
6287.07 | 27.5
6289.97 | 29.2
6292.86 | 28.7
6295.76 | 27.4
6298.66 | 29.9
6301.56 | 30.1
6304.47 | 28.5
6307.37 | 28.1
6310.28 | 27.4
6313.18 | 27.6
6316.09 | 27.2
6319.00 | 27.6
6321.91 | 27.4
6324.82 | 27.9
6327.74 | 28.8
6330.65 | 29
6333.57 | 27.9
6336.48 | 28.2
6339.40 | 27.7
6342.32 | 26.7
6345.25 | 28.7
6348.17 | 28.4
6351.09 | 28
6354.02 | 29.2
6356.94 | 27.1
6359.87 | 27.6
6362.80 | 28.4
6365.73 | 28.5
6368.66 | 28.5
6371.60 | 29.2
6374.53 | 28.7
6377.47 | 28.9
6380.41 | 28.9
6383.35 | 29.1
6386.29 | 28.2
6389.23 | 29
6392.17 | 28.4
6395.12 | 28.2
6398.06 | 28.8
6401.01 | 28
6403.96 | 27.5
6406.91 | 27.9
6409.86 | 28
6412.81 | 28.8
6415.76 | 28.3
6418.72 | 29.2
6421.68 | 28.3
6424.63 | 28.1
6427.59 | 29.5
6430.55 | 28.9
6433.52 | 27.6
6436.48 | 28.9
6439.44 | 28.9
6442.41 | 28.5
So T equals 0.01 mag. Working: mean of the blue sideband 28.2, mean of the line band 28.1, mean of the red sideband 28.4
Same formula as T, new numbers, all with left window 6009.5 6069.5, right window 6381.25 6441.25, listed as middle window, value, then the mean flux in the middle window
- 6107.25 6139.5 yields 0.02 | 28.4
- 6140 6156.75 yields 0.02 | 28.5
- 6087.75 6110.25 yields 0.01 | 28.8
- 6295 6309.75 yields 0.00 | 28.8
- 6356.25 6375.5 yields 0.01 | 28.3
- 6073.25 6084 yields -0.02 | 29.5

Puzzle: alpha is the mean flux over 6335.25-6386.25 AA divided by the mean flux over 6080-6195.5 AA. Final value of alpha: 1.00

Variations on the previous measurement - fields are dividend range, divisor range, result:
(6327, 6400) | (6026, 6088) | 0.97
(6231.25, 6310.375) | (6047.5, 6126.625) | 0.95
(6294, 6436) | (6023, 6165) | 0.98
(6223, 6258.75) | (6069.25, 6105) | 0.93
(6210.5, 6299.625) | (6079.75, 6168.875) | 0.97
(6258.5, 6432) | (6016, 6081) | 0.96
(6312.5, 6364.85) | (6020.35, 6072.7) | 0.95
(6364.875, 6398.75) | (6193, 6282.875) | 1.04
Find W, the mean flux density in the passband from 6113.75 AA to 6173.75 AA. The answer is 28.1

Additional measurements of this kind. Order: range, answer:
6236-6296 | 27.5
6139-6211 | 28.1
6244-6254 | 26.7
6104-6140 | 28.5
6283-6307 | 28.5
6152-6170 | 27.7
